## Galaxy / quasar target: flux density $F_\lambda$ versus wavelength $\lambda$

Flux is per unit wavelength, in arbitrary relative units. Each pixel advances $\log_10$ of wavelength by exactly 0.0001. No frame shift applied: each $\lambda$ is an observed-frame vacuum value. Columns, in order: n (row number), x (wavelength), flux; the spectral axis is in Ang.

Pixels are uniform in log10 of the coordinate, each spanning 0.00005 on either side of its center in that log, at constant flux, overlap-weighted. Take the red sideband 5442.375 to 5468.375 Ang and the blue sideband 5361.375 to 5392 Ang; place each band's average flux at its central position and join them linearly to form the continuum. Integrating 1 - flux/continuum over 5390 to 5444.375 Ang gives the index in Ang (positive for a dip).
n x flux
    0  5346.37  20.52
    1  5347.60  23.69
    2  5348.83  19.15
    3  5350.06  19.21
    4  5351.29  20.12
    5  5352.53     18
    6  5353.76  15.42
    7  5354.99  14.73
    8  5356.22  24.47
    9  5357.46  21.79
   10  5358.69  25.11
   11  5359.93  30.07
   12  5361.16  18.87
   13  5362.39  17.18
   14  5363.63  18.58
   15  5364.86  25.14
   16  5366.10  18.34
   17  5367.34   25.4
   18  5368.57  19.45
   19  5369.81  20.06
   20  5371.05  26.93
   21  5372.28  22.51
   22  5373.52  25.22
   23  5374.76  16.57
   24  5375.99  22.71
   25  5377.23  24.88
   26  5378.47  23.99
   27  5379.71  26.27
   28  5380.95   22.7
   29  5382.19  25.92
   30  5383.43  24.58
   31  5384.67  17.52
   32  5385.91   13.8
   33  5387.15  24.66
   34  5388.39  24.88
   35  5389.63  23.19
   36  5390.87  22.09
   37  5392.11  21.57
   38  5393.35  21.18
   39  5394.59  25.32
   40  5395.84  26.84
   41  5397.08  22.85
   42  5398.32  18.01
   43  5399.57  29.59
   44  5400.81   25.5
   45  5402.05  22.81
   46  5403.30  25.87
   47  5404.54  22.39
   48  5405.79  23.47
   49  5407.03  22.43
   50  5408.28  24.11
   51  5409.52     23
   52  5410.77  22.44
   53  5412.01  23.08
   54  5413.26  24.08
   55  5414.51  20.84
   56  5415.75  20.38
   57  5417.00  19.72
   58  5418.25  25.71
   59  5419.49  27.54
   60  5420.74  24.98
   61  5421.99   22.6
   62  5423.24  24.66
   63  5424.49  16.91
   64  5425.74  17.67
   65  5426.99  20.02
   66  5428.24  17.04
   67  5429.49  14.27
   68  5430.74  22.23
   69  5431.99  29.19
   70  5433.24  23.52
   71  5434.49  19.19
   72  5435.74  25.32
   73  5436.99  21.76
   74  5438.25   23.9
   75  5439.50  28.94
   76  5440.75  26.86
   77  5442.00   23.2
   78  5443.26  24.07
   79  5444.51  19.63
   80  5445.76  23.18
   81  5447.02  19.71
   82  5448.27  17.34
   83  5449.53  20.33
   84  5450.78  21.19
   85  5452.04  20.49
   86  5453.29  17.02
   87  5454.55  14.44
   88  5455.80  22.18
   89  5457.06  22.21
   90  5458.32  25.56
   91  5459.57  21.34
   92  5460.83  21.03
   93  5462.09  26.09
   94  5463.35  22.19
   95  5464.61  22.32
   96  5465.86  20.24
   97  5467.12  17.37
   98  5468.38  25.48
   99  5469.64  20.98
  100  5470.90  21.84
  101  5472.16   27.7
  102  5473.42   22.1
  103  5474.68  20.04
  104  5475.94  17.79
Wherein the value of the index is -3.43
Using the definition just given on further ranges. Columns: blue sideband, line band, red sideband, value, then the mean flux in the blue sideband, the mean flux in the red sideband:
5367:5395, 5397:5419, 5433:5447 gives -0.16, 22.6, 23.4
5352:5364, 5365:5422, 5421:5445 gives -4.60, 20.5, 22.2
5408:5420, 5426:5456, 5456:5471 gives 1.59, 23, 22.2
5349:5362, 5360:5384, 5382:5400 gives -1.06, 20.7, 22.7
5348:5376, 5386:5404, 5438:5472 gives -1.87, 21.1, 21.9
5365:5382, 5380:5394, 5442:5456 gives 0.14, 22.8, 20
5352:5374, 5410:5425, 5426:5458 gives -0.91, 21.5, 21.5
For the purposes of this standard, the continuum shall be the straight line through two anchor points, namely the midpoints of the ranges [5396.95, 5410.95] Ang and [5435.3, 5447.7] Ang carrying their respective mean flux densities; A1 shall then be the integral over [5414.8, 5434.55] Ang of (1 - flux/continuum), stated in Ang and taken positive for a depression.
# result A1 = 1.6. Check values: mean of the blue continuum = 23.6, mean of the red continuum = 23.6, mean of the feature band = 21.7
